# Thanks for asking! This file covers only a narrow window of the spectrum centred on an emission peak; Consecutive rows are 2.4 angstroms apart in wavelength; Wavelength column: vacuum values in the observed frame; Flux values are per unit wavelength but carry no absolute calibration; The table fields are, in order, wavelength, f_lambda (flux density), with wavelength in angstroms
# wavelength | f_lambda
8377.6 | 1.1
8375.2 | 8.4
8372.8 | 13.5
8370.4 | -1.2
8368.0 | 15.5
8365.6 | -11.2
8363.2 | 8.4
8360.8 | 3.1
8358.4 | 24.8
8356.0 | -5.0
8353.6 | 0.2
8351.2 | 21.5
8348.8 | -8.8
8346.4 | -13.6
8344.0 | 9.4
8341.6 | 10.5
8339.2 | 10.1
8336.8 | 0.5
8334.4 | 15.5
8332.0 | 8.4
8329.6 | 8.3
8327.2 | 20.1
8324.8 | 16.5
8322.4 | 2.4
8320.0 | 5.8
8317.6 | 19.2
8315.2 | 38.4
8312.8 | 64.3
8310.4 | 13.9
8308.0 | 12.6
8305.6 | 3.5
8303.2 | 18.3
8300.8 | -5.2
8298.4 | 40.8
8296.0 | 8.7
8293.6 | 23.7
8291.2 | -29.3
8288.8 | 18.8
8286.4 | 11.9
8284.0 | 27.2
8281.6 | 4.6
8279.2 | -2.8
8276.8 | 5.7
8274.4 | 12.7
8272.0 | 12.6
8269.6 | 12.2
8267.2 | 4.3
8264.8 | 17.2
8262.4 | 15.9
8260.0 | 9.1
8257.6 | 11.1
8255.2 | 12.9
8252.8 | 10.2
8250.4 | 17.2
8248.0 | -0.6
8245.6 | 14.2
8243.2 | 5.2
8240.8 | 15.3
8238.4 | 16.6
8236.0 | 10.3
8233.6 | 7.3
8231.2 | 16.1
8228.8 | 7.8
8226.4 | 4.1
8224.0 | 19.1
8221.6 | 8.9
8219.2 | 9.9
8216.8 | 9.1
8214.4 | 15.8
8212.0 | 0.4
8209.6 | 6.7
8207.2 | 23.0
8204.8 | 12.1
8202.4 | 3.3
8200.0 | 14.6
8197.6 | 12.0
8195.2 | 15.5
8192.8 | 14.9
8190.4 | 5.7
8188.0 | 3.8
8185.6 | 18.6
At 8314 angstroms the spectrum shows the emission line H-gamma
